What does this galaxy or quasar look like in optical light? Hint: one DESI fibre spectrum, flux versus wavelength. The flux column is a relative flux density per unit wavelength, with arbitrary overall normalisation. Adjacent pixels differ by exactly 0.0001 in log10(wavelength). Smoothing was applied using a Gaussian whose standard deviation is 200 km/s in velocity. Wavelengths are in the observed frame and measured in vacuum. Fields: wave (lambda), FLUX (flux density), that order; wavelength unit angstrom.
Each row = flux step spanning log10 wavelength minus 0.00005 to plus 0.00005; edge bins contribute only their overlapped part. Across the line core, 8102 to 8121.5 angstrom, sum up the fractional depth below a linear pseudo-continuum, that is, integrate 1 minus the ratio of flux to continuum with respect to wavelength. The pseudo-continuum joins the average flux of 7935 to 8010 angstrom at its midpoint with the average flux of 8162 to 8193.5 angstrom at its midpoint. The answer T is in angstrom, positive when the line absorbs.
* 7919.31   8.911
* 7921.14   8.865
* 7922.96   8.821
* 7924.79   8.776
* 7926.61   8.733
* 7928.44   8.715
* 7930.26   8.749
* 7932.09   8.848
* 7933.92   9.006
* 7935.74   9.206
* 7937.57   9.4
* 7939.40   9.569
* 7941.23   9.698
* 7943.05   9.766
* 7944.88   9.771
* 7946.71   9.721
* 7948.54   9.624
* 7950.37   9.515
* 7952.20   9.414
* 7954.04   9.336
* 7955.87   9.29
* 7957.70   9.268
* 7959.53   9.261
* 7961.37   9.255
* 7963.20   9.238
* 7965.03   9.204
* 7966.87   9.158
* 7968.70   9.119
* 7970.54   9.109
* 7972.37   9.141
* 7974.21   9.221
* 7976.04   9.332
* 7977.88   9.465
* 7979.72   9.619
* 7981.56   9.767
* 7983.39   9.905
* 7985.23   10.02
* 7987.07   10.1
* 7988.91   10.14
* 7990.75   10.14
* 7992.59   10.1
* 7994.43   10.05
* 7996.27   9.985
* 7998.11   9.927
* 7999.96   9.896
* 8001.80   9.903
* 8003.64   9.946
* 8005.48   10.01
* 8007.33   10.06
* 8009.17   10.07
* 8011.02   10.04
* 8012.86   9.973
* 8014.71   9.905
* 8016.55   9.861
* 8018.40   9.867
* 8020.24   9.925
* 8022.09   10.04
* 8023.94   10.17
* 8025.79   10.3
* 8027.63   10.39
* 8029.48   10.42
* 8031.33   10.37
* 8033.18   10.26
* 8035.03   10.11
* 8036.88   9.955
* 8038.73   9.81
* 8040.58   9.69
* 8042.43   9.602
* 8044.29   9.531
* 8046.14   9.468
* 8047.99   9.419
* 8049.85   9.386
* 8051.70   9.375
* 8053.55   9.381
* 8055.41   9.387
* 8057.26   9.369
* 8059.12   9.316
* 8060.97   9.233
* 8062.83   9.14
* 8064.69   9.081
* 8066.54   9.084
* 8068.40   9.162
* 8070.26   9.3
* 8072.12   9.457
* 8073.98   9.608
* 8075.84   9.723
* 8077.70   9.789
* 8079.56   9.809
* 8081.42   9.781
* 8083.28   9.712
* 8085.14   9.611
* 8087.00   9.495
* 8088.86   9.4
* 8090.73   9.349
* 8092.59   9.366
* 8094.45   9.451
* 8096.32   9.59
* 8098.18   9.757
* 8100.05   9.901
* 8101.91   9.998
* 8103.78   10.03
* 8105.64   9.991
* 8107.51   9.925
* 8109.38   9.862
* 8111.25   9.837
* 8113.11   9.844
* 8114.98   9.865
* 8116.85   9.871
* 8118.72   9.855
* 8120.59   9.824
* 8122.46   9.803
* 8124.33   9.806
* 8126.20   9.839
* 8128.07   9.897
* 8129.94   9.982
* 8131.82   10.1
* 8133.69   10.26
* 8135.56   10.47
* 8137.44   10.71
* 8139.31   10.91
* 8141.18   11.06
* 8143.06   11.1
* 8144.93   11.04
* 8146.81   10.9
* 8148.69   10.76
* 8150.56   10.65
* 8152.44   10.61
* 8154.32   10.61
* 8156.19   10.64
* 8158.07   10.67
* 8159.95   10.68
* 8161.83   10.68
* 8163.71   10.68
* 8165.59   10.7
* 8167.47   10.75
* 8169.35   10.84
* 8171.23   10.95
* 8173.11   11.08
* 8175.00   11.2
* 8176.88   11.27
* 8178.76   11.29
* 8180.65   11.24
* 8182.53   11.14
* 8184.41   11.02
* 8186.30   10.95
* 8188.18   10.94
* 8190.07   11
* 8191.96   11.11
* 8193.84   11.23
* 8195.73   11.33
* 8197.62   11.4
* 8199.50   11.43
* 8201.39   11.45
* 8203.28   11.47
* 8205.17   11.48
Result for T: 1.2 angstrom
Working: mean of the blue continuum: 9.63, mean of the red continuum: 11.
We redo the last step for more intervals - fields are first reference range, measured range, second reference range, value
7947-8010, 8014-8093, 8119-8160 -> 2.8 angstrom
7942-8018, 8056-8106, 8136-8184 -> 4.0 angstrom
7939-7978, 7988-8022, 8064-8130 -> -1.8 angstrom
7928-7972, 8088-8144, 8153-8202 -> 3.0 angstrom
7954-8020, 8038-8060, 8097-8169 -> 1.1 angstrom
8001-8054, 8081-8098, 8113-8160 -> 1.1 angstrom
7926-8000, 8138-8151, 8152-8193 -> -0.2 angstrom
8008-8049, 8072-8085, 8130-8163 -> 0.7 angstrom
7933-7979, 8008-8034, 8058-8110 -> -1.8 angstrom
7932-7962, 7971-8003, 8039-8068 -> -1.3 angstrom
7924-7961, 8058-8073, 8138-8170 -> 1.4 angstrom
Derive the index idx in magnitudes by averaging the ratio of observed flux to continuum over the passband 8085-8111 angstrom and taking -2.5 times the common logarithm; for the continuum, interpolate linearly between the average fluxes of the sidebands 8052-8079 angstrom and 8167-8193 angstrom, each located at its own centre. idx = 0.02 mag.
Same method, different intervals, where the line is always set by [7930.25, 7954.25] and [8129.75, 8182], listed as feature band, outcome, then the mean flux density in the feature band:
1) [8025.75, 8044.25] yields 0.00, 10.1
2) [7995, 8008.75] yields -0.02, 9.97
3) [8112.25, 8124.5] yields 0.08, 9.84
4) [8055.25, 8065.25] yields 0.10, 9.25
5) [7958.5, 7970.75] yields 0.04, 9.19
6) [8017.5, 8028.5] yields -0.02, 10.1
